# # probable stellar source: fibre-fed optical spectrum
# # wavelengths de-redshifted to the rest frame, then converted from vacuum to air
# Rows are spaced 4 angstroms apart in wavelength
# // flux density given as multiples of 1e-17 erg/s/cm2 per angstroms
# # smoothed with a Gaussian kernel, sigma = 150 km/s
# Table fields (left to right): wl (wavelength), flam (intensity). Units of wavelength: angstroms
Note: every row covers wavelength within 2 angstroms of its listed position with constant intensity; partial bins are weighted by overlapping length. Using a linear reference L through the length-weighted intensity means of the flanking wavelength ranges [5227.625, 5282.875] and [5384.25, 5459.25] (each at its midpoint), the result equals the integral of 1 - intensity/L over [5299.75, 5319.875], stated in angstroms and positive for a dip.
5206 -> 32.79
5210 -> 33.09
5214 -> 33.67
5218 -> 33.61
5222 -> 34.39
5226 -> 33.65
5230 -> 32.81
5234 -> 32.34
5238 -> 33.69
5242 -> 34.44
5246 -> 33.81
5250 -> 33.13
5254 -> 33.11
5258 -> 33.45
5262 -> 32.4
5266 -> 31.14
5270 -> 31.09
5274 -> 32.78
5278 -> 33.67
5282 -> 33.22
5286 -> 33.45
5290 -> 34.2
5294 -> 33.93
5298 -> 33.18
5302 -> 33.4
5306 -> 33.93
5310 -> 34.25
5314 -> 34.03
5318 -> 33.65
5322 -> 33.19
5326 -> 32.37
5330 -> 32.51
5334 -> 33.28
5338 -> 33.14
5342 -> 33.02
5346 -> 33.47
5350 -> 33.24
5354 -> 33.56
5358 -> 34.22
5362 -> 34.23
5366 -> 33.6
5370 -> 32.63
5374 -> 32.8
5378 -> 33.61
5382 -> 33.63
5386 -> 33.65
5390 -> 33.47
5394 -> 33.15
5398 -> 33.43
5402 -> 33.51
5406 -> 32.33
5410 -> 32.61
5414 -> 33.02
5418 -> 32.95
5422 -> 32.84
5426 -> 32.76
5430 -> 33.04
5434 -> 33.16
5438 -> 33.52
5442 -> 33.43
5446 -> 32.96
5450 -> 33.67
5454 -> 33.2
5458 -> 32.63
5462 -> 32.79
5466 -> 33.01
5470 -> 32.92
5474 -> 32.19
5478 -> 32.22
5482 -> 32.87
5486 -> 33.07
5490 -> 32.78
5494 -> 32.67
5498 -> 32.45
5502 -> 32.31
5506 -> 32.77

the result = -0.52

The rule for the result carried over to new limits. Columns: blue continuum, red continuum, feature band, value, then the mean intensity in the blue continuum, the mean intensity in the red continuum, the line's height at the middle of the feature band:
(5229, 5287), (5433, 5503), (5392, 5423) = -0.1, 33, 32.9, 32.9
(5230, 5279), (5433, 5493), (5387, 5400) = -0.2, 32.9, 33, 32.9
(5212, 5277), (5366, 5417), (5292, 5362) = -0.7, 33.1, 33.2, 33.1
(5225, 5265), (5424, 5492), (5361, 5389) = -0.3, 33.2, 33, 33.1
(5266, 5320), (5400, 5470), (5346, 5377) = -0.3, 33.4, 33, 33.2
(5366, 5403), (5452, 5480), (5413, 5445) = -0.1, 33.3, 32.7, 33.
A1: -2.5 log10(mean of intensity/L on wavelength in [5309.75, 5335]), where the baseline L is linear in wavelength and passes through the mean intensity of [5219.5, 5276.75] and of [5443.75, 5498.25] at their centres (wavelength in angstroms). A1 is -0.01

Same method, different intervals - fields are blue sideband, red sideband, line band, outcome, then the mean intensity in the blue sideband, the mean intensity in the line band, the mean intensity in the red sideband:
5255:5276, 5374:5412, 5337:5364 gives -0.022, 32.2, 33.6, 33.2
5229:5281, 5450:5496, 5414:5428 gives -0.002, 32.9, 32.9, 32.8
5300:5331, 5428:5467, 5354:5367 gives -0.021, 33.4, 34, 33.1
